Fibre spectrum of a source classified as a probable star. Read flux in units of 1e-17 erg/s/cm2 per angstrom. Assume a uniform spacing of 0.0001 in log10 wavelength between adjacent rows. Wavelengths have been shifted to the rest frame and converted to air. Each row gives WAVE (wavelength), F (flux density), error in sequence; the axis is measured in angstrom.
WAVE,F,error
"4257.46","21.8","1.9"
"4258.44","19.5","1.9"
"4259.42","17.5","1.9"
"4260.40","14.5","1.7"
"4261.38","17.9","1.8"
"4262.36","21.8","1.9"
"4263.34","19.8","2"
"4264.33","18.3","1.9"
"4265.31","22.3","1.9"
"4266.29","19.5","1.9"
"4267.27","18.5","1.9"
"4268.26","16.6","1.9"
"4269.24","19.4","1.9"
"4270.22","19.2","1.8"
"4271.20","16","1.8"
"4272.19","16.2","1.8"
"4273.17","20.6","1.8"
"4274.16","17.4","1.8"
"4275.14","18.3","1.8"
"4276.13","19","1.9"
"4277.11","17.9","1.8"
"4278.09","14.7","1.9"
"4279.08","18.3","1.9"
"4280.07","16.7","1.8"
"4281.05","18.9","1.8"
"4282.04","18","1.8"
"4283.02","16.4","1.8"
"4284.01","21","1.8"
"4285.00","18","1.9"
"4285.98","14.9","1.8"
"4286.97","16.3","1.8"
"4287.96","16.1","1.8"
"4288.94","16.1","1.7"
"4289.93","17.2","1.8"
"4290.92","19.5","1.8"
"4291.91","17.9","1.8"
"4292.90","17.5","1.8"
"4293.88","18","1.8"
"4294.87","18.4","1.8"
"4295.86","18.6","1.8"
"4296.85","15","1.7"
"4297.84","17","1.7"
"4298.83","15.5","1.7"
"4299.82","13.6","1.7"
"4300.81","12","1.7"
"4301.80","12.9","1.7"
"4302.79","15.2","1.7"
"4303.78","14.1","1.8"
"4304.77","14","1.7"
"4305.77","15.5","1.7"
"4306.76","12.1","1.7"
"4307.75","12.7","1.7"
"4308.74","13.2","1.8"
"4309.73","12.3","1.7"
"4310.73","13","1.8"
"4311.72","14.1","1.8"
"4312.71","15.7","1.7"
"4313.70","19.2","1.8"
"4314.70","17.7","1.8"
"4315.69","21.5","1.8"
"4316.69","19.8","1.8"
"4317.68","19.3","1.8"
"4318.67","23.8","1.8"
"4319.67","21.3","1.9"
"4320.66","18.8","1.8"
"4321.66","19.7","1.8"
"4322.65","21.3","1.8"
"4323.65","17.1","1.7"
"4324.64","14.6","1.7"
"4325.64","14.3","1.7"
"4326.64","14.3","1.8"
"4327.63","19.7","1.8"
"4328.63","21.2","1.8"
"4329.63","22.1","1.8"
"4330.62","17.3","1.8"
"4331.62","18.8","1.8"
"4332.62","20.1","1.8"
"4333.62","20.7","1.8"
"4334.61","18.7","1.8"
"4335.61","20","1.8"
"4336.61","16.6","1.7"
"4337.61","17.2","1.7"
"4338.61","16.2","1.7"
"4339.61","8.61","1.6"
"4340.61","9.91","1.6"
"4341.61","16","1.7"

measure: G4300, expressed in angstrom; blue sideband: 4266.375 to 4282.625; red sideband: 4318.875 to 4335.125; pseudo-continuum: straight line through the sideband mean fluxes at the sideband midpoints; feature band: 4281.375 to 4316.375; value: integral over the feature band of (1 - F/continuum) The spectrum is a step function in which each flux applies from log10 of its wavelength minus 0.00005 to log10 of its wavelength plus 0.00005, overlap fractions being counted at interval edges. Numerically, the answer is 4.4 angstrom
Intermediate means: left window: 17.9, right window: 18.8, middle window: 16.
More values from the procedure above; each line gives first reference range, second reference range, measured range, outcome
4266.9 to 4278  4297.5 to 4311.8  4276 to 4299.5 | -2.0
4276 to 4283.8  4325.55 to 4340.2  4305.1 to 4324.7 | 0.6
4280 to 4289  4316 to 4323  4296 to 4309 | 3.3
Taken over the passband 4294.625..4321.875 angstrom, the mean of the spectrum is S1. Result 16.2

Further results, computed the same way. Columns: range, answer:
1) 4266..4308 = 16.8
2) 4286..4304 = 16.2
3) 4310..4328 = 18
